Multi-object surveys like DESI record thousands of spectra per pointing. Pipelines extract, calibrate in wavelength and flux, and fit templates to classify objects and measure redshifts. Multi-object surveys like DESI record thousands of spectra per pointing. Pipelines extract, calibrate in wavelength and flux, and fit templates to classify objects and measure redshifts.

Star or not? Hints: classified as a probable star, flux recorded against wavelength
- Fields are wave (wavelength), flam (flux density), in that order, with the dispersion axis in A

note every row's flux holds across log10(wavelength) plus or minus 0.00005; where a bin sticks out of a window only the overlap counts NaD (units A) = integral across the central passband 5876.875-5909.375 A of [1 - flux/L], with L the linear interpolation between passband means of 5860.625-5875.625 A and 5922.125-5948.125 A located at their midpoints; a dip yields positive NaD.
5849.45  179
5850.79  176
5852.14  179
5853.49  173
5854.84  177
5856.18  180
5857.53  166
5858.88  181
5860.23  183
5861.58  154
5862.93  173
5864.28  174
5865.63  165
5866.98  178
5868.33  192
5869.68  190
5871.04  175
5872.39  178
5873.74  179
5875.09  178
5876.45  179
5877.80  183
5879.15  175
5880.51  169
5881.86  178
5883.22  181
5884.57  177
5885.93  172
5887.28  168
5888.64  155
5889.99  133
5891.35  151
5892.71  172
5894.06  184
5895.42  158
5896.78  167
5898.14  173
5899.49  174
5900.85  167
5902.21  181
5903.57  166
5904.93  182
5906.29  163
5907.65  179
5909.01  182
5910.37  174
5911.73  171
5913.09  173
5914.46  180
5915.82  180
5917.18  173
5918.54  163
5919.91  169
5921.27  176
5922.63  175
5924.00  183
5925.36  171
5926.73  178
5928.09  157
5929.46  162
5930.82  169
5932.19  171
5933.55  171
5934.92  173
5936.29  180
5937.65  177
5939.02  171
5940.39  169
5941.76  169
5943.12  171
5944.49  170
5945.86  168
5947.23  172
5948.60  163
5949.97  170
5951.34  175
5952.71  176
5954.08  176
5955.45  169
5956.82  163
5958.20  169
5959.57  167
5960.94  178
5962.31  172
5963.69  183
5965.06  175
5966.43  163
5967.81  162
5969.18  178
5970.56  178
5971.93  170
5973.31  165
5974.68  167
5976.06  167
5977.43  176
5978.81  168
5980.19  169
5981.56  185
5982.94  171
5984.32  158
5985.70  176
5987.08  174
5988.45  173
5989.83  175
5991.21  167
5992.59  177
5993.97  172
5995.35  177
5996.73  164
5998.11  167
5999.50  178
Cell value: 0.74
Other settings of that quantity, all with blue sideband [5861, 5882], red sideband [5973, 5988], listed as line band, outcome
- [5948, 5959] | 0.1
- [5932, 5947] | 0.1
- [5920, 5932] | 0.2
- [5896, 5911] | 0.1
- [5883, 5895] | 0.7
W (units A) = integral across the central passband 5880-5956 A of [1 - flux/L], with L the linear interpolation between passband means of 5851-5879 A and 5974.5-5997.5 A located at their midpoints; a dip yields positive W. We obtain 1.5 A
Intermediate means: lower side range 177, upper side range 172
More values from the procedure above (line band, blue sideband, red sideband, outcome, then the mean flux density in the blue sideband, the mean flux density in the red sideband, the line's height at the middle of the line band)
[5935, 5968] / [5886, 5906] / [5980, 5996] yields -0.17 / 167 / 173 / 170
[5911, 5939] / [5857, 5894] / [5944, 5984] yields -0.12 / 173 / 171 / 172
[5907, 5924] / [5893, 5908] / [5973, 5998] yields -0.30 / 172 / 171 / 172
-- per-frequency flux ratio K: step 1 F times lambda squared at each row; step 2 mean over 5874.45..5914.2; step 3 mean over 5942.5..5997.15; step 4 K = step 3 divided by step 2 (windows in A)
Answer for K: 1.0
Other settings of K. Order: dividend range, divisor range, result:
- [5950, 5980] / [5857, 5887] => 1.00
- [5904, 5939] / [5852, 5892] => 1.02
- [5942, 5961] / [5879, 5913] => 1.02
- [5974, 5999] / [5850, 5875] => 1.01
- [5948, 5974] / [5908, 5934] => 1.01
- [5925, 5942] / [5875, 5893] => 1.03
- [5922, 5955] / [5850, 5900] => 1.01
